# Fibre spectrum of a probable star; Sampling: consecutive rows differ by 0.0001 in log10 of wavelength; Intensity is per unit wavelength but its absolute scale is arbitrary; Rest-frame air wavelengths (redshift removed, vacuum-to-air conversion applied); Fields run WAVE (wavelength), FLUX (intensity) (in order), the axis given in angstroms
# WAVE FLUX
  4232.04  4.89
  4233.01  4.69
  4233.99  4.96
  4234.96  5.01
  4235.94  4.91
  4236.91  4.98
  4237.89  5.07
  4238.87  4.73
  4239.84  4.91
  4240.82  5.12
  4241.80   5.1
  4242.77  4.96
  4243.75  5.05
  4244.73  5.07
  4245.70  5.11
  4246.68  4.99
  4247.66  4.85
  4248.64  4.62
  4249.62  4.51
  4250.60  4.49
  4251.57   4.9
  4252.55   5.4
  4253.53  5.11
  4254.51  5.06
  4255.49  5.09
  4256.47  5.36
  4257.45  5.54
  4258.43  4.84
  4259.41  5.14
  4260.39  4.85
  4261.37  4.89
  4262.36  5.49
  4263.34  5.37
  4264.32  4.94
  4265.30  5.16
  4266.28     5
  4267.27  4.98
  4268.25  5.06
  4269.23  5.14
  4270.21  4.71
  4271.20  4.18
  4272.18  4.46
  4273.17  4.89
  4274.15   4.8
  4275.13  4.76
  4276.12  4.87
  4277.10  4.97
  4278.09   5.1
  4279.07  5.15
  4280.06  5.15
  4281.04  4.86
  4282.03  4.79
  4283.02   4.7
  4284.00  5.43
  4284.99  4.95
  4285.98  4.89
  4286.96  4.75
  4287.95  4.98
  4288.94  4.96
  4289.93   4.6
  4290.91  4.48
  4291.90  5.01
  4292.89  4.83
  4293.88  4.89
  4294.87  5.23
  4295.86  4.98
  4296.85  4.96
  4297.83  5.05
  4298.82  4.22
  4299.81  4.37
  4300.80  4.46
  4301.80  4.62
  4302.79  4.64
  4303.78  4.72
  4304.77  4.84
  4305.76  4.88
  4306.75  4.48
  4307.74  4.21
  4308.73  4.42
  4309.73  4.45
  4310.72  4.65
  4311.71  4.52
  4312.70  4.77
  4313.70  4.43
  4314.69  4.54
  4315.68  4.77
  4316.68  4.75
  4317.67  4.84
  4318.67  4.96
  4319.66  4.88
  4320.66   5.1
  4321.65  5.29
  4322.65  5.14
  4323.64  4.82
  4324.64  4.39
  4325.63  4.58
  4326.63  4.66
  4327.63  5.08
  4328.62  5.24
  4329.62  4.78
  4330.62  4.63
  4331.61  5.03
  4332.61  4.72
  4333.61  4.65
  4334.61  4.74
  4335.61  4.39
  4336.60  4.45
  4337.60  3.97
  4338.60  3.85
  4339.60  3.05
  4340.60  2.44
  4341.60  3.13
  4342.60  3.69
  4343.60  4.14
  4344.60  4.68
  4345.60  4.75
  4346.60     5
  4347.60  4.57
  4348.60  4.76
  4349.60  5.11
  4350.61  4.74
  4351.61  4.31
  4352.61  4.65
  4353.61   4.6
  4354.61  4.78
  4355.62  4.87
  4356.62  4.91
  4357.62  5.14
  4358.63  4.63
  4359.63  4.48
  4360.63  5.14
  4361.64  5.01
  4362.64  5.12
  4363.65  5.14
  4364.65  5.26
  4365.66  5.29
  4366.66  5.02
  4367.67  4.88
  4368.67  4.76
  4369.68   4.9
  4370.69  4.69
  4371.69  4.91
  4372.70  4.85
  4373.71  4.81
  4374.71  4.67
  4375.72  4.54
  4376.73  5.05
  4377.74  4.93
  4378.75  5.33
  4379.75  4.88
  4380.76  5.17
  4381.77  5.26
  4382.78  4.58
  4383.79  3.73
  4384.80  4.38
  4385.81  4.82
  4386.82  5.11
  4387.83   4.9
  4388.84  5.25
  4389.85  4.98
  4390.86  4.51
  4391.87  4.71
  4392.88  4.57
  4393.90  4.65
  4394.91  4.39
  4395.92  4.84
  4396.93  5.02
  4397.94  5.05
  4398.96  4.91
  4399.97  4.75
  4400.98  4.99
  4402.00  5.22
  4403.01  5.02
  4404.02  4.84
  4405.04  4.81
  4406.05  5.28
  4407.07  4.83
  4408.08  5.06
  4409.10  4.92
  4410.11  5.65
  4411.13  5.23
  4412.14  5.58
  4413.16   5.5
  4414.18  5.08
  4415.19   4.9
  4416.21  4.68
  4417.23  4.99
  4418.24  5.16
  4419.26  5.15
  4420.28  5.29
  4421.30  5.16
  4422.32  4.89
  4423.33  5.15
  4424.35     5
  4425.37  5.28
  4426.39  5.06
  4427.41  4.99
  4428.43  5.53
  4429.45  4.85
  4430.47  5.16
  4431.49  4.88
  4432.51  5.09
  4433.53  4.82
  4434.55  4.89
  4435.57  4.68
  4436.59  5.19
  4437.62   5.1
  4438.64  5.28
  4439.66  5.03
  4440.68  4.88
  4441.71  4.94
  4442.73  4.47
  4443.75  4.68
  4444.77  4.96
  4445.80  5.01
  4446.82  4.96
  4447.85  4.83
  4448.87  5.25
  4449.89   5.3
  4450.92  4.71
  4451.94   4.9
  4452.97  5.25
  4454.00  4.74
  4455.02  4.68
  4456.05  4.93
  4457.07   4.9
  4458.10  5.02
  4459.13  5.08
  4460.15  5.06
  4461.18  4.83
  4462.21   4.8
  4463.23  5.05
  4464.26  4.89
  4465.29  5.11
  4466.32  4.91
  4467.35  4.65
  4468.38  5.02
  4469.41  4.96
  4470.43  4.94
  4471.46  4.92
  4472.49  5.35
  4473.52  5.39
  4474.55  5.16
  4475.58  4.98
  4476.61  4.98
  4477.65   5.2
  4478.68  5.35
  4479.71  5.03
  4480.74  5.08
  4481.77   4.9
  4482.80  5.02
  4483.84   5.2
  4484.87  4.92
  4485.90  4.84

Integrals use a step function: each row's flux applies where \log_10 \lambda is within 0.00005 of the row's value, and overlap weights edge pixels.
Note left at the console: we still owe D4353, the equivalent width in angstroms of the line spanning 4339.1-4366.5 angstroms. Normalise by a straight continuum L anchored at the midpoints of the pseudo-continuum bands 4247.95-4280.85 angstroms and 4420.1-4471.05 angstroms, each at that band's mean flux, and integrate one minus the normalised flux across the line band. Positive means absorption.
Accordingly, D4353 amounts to 2.2 angstroms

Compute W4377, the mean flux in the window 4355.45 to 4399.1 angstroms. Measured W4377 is 4.86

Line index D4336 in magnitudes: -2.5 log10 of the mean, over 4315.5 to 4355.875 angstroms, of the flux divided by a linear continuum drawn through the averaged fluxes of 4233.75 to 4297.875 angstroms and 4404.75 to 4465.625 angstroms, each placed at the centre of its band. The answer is 0.10 mag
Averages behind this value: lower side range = 4.96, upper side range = 5.02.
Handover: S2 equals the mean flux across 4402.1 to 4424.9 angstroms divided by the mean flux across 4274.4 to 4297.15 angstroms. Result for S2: 1.04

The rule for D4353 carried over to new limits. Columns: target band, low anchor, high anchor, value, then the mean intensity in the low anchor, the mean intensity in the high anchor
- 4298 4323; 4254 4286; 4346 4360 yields 0.99 angstroms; 4.99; 4.76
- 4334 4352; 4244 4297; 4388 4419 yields 2.73 angstroms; 4.95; 4.98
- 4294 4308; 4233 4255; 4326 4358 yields -0.08 angstroms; 4.94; 4.48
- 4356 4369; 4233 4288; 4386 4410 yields -0.16 angstroms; 4.96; 4.91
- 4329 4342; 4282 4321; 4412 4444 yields 1.79 angstroms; 4.75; 5.04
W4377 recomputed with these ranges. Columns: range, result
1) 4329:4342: 4.16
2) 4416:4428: 5.08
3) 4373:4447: 4.96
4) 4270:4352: 4.66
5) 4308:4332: 4.77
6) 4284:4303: 4.8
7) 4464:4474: 5.02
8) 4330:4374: 4.61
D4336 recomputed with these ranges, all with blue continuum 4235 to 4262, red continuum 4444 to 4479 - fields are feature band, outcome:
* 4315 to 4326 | 0.03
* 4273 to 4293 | 0.02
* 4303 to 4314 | 0.09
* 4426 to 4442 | -0.01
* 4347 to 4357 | 0.06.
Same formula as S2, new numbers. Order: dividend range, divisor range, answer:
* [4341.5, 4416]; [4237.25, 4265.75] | 0.97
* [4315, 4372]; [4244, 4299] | 0.94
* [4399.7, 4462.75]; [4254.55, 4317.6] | 1.04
